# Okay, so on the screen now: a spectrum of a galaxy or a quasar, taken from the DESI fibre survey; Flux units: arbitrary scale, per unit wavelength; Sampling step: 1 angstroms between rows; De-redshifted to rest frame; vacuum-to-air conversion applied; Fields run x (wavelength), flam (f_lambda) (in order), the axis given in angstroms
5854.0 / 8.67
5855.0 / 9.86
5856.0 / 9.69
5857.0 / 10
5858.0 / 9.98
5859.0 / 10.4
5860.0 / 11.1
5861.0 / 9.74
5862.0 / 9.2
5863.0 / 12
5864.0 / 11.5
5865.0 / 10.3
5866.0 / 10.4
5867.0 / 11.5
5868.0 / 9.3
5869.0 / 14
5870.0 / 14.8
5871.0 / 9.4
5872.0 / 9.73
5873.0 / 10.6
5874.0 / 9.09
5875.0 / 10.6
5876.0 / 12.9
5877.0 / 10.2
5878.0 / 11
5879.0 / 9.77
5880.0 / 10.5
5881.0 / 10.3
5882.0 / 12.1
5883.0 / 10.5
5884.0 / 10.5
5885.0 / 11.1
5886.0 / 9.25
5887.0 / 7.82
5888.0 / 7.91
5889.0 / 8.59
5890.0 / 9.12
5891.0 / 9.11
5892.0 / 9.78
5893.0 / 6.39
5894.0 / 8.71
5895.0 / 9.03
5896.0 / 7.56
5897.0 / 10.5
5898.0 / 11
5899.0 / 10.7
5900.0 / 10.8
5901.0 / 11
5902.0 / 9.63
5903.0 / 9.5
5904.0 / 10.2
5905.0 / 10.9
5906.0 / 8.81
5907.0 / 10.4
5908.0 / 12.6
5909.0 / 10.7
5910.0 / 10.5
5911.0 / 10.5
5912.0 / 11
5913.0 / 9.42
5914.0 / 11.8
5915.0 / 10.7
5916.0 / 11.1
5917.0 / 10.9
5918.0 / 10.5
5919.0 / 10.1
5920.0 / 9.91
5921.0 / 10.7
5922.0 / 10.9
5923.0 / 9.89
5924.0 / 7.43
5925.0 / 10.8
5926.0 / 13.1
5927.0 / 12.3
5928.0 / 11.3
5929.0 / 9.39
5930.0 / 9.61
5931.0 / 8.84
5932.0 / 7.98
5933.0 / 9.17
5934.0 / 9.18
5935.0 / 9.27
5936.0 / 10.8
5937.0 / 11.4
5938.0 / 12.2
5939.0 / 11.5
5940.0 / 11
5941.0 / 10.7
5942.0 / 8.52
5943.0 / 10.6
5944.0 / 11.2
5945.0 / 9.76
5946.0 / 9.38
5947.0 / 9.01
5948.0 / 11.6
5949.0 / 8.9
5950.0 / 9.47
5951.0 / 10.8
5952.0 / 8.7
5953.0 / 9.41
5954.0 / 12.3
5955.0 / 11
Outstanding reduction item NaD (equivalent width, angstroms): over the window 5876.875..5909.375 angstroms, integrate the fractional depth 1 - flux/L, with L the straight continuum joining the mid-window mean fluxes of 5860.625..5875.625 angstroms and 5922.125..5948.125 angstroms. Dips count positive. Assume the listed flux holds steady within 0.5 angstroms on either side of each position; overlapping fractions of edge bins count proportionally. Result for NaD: 2.2 angstroms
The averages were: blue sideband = 10.8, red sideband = 10.2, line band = 9.87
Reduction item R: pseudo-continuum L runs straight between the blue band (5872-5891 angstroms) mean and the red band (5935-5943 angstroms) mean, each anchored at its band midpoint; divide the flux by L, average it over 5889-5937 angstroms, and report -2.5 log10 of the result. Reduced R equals 0.04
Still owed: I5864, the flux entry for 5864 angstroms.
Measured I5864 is 11.5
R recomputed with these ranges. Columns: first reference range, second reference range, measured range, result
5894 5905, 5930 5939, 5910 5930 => -0.07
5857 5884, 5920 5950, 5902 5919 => -0.01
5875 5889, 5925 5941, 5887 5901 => 0.12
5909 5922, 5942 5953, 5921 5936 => 0.03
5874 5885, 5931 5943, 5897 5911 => 0.00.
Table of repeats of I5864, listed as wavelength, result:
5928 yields 11.3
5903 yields 9.5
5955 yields 11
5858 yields 9.98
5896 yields 7.56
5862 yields 9.2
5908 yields 12.6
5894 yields 8.71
